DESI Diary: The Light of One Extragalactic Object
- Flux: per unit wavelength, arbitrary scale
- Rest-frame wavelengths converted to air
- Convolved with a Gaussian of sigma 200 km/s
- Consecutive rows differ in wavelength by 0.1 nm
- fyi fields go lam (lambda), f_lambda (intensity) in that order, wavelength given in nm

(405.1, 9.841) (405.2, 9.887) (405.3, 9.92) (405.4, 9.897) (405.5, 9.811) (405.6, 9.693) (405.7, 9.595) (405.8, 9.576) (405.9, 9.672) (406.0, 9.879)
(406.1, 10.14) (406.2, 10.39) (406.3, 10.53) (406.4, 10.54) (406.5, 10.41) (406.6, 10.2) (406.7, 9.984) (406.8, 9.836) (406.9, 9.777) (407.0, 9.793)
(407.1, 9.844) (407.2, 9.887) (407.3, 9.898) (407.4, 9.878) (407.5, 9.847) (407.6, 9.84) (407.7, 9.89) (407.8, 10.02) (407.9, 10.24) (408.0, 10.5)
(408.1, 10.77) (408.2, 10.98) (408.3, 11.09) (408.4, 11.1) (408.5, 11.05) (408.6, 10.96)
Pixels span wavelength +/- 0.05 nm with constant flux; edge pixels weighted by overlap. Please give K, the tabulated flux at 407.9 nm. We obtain 10.24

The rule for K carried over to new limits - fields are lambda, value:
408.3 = 11.09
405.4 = 9.897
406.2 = 10.39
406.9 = 9.777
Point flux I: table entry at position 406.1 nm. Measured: 10.14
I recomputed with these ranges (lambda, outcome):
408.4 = 11.1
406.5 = 10.41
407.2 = 9.887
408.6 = 10.96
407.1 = 9.844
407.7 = 9.89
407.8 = 10.02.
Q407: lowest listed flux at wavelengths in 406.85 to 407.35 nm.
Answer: 9.777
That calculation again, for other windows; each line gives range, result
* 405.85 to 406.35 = 9.672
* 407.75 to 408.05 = 10.02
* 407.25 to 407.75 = 9.84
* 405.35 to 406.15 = 9.576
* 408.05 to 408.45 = 10.77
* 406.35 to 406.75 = 9.984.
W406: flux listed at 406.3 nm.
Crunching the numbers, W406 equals 10.53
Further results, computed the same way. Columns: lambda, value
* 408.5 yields 11.05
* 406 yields 9.879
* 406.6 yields 10.2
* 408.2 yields 10.98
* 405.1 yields 9.841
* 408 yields 10.5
